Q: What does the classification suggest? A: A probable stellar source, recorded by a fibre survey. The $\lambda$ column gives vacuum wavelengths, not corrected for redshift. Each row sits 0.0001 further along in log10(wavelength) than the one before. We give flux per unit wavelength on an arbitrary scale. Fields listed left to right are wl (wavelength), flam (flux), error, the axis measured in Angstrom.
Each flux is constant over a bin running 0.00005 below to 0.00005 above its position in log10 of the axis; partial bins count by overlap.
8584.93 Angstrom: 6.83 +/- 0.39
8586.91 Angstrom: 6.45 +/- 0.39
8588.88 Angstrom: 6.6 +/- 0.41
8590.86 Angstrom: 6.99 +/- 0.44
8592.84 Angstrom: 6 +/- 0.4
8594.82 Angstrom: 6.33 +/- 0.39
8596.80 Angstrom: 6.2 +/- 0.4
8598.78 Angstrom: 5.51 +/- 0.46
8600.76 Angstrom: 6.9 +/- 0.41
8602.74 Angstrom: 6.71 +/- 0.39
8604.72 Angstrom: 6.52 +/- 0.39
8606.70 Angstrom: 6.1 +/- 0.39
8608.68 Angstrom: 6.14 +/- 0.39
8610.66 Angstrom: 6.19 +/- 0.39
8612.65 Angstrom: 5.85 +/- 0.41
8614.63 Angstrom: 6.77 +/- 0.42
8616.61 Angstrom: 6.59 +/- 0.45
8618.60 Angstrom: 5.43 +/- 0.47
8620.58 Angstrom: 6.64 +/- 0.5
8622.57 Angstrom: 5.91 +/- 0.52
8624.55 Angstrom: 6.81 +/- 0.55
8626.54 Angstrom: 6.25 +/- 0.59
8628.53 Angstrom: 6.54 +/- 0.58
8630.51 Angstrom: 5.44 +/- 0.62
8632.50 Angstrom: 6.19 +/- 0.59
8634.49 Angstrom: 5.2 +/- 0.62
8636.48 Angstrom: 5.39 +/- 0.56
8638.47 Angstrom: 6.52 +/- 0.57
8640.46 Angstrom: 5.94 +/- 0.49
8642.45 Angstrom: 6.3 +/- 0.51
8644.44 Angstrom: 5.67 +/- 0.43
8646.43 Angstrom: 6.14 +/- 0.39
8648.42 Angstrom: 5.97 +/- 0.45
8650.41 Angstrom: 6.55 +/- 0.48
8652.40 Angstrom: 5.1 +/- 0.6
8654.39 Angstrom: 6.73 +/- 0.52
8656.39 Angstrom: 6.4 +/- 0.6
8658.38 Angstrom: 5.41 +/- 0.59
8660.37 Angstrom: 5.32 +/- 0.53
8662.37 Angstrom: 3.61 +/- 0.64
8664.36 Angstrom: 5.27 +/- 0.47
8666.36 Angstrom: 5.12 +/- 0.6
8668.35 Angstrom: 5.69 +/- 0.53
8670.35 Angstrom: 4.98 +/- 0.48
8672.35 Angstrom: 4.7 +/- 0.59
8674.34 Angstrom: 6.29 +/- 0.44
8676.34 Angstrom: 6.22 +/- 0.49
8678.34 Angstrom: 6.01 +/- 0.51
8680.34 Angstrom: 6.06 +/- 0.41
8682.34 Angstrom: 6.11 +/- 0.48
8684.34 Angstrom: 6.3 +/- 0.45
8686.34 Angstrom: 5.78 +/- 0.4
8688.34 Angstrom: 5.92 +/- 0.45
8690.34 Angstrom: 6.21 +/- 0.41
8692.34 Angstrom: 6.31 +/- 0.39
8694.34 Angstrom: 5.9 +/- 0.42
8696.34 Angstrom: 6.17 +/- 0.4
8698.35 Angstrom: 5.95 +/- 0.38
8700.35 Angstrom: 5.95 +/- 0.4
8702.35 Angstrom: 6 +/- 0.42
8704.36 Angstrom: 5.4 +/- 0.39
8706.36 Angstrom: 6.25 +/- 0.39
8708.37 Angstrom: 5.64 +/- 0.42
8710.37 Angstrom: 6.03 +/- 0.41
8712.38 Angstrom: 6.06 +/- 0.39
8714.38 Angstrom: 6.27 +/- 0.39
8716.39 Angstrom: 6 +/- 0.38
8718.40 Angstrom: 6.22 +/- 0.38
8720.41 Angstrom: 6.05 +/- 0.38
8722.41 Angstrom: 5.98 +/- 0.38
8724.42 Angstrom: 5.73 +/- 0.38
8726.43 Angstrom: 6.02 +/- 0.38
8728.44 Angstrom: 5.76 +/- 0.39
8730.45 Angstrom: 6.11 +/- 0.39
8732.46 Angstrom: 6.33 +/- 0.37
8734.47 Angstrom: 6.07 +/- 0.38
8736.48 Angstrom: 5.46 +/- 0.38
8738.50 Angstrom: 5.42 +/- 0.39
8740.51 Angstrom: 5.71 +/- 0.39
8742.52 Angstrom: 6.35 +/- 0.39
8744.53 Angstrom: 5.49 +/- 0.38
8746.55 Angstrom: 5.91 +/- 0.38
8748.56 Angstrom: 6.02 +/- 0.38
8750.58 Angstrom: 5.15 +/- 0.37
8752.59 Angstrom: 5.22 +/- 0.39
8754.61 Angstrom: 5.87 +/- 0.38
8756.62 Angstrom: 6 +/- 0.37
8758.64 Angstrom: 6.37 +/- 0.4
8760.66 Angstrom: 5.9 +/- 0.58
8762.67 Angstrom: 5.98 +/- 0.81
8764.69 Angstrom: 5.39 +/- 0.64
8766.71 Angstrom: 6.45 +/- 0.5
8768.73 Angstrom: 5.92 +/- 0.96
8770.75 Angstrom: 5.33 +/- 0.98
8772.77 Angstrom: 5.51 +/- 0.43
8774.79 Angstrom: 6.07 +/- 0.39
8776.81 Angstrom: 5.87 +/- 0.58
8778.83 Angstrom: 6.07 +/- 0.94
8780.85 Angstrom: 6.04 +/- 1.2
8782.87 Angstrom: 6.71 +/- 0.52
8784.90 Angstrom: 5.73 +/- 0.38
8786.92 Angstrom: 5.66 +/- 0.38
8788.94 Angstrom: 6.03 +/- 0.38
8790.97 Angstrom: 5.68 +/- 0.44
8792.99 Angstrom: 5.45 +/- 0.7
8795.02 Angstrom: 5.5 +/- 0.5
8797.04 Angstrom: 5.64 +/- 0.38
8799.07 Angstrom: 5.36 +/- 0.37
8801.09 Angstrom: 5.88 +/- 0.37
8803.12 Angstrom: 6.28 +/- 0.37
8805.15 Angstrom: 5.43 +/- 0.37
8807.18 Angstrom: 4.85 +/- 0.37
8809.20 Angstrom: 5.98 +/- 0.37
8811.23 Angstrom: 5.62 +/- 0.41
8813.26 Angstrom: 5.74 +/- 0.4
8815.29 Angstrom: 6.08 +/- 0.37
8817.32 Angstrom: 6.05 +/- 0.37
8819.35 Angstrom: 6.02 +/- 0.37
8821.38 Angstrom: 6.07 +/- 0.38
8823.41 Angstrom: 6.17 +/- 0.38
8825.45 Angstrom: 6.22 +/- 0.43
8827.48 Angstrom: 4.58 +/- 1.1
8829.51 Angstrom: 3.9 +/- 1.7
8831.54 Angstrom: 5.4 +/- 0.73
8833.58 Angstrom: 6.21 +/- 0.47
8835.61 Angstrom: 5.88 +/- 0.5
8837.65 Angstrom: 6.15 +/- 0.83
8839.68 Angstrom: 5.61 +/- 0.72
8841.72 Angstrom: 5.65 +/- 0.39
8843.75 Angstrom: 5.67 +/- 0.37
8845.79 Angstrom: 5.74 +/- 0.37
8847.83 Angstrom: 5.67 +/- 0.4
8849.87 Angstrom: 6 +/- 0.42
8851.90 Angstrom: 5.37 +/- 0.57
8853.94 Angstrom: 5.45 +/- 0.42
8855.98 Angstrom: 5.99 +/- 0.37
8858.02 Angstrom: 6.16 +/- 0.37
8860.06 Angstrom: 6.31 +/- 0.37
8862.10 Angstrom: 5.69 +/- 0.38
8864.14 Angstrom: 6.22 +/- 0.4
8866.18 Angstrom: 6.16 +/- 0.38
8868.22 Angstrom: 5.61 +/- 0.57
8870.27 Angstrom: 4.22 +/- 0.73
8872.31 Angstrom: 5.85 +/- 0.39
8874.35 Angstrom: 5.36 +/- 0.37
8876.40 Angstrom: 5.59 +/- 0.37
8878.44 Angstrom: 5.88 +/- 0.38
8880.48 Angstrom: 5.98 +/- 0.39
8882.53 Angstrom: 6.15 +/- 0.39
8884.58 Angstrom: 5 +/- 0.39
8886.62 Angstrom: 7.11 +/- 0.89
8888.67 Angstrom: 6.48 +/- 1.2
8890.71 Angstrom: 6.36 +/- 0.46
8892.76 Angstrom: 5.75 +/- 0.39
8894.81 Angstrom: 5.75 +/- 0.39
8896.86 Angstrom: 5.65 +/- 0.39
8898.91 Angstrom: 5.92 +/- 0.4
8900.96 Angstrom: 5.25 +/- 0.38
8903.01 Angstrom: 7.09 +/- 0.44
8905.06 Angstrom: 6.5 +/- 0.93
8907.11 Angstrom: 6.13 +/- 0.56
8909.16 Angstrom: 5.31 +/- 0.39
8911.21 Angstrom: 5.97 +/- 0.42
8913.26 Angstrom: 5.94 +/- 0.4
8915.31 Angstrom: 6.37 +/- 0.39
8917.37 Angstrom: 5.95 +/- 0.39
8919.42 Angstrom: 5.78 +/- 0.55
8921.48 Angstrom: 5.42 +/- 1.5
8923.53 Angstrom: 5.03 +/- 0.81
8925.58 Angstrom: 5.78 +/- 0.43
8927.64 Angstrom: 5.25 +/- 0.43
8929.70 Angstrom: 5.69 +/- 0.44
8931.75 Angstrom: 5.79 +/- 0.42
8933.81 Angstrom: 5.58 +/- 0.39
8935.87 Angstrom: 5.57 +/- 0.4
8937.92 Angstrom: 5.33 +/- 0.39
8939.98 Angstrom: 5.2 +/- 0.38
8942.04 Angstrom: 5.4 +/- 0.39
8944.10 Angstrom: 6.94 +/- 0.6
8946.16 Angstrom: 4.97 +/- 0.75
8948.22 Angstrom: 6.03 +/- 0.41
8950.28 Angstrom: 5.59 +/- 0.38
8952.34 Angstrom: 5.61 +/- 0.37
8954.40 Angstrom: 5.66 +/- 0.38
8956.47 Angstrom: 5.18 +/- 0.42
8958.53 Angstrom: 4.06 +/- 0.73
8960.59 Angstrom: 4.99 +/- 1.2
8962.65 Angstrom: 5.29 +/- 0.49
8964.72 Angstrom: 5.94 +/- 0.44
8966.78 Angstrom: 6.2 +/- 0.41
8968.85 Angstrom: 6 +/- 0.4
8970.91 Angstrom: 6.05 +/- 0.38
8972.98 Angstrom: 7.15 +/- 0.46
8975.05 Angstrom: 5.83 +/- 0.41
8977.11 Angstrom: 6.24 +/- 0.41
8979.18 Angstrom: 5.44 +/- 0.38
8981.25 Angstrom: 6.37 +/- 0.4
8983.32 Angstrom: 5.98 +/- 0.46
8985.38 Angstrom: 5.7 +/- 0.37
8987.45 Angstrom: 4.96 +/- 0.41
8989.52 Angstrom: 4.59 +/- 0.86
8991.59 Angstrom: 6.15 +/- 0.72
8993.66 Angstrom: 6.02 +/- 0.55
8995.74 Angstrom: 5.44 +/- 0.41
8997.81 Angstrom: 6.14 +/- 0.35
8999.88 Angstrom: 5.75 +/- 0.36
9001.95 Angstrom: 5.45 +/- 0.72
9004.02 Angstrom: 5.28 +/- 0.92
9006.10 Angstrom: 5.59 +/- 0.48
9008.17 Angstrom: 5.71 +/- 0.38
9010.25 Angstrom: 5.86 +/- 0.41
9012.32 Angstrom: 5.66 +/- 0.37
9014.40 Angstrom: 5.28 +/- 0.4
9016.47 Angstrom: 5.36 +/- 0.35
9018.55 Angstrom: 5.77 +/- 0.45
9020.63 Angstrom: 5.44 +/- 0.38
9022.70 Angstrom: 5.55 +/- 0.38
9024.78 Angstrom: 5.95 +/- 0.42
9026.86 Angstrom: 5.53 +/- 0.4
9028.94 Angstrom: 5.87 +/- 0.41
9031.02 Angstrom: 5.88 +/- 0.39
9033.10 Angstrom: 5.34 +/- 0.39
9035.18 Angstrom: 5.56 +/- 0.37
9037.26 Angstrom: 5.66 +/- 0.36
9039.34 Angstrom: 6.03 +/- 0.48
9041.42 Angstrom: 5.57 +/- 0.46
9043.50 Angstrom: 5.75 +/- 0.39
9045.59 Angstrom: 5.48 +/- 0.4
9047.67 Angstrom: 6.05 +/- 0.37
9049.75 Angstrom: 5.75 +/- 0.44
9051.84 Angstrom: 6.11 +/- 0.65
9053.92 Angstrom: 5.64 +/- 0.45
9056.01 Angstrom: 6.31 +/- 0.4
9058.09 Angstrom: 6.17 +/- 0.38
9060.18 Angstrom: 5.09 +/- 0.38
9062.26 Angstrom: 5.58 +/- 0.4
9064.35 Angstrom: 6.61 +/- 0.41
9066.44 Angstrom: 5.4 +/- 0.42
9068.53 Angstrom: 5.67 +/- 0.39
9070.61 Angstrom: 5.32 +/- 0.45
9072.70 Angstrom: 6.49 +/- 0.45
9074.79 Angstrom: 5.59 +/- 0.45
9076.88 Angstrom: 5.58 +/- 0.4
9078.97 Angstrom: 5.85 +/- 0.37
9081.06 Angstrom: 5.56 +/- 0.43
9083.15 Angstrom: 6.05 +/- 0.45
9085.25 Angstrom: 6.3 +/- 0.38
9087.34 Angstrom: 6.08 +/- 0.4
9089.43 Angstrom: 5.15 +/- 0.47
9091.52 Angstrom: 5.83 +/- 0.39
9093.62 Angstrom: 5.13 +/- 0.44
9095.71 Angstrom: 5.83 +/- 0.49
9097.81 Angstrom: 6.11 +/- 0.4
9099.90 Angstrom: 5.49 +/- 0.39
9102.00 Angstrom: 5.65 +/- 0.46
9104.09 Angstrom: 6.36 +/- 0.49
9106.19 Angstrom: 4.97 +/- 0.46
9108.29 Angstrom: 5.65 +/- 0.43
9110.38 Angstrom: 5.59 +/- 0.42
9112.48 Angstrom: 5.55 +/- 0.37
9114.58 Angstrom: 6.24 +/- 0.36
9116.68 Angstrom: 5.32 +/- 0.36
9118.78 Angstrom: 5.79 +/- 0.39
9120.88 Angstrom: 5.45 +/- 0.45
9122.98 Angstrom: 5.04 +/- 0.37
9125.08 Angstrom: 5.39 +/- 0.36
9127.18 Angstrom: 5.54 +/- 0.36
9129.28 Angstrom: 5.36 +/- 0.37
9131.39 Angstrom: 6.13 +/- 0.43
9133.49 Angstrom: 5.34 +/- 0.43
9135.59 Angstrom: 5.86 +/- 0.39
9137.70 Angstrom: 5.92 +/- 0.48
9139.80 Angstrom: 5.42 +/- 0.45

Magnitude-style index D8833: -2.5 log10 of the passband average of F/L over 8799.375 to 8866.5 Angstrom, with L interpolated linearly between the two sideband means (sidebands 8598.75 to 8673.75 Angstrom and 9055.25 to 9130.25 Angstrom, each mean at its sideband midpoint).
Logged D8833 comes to 0.01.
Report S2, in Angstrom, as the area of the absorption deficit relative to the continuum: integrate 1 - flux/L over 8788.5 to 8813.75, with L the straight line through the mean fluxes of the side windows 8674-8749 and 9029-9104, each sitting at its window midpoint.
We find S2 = 1.2 Angstrom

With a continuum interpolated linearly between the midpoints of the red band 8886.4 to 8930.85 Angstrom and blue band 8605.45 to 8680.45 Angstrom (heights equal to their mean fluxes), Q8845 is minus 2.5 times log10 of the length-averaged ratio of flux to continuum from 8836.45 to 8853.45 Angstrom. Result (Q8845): 0.033 mag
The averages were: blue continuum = 5.88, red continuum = 5.91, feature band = 5.72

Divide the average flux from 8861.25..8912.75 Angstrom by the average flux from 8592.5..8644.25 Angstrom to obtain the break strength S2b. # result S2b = 0.95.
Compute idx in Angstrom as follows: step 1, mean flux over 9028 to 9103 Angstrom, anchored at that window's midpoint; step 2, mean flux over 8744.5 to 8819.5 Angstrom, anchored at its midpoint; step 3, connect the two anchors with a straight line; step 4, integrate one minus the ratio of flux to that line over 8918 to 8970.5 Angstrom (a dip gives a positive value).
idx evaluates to 2.2 Angstrom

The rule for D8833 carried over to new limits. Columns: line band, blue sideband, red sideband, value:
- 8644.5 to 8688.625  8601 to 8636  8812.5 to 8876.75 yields 0.07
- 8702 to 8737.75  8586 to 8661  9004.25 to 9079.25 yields 0.02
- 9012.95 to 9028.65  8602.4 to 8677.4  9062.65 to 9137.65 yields 0.03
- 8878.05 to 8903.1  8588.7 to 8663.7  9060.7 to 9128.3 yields -0.03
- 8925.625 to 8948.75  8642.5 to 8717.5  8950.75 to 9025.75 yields 0.01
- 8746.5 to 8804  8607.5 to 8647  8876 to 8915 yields 0.04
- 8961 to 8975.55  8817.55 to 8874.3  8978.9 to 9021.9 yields -0.07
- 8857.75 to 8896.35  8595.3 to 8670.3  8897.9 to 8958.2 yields -0.02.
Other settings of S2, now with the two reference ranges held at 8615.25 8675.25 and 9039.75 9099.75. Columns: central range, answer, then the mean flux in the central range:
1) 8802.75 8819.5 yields 0.1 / 5.75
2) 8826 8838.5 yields 0.9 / 5.38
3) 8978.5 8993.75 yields 0.4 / 5.63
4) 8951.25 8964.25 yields 1.4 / 5.17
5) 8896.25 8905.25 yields -0.4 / 6.06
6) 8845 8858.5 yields 0.1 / 5.75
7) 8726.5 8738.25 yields -0.2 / 5.92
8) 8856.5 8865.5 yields -0.5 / 6.09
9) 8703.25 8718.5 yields -0.4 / 5.97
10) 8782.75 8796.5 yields 0.1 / 5.76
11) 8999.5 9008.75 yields 0.4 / 5.54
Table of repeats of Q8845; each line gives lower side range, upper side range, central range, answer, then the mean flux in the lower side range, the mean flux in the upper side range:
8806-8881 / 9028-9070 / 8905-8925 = -0.015 mag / 5.7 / 5.77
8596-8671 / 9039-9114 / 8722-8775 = 0.013 mag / 5.95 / 5.76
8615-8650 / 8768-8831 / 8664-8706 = 0.023 mag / 6.08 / 5.72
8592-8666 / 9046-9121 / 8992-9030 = 0.027 mag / 6.01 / 5.76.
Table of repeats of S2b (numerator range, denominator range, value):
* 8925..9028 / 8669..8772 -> 0.96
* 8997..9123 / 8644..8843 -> 0.98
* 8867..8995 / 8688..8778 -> 0.97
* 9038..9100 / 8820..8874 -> 1.02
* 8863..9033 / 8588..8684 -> 0.96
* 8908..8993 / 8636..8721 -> 0.97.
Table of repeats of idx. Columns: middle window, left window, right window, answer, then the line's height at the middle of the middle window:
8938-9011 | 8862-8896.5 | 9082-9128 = 1.1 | 5.76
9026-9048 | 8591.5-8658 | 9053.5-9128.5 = 0.2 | 5.76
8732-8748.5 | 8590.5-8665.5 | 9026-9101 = 0.3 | 5.96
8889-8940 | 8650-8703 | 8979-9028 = -1.2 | 5.67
